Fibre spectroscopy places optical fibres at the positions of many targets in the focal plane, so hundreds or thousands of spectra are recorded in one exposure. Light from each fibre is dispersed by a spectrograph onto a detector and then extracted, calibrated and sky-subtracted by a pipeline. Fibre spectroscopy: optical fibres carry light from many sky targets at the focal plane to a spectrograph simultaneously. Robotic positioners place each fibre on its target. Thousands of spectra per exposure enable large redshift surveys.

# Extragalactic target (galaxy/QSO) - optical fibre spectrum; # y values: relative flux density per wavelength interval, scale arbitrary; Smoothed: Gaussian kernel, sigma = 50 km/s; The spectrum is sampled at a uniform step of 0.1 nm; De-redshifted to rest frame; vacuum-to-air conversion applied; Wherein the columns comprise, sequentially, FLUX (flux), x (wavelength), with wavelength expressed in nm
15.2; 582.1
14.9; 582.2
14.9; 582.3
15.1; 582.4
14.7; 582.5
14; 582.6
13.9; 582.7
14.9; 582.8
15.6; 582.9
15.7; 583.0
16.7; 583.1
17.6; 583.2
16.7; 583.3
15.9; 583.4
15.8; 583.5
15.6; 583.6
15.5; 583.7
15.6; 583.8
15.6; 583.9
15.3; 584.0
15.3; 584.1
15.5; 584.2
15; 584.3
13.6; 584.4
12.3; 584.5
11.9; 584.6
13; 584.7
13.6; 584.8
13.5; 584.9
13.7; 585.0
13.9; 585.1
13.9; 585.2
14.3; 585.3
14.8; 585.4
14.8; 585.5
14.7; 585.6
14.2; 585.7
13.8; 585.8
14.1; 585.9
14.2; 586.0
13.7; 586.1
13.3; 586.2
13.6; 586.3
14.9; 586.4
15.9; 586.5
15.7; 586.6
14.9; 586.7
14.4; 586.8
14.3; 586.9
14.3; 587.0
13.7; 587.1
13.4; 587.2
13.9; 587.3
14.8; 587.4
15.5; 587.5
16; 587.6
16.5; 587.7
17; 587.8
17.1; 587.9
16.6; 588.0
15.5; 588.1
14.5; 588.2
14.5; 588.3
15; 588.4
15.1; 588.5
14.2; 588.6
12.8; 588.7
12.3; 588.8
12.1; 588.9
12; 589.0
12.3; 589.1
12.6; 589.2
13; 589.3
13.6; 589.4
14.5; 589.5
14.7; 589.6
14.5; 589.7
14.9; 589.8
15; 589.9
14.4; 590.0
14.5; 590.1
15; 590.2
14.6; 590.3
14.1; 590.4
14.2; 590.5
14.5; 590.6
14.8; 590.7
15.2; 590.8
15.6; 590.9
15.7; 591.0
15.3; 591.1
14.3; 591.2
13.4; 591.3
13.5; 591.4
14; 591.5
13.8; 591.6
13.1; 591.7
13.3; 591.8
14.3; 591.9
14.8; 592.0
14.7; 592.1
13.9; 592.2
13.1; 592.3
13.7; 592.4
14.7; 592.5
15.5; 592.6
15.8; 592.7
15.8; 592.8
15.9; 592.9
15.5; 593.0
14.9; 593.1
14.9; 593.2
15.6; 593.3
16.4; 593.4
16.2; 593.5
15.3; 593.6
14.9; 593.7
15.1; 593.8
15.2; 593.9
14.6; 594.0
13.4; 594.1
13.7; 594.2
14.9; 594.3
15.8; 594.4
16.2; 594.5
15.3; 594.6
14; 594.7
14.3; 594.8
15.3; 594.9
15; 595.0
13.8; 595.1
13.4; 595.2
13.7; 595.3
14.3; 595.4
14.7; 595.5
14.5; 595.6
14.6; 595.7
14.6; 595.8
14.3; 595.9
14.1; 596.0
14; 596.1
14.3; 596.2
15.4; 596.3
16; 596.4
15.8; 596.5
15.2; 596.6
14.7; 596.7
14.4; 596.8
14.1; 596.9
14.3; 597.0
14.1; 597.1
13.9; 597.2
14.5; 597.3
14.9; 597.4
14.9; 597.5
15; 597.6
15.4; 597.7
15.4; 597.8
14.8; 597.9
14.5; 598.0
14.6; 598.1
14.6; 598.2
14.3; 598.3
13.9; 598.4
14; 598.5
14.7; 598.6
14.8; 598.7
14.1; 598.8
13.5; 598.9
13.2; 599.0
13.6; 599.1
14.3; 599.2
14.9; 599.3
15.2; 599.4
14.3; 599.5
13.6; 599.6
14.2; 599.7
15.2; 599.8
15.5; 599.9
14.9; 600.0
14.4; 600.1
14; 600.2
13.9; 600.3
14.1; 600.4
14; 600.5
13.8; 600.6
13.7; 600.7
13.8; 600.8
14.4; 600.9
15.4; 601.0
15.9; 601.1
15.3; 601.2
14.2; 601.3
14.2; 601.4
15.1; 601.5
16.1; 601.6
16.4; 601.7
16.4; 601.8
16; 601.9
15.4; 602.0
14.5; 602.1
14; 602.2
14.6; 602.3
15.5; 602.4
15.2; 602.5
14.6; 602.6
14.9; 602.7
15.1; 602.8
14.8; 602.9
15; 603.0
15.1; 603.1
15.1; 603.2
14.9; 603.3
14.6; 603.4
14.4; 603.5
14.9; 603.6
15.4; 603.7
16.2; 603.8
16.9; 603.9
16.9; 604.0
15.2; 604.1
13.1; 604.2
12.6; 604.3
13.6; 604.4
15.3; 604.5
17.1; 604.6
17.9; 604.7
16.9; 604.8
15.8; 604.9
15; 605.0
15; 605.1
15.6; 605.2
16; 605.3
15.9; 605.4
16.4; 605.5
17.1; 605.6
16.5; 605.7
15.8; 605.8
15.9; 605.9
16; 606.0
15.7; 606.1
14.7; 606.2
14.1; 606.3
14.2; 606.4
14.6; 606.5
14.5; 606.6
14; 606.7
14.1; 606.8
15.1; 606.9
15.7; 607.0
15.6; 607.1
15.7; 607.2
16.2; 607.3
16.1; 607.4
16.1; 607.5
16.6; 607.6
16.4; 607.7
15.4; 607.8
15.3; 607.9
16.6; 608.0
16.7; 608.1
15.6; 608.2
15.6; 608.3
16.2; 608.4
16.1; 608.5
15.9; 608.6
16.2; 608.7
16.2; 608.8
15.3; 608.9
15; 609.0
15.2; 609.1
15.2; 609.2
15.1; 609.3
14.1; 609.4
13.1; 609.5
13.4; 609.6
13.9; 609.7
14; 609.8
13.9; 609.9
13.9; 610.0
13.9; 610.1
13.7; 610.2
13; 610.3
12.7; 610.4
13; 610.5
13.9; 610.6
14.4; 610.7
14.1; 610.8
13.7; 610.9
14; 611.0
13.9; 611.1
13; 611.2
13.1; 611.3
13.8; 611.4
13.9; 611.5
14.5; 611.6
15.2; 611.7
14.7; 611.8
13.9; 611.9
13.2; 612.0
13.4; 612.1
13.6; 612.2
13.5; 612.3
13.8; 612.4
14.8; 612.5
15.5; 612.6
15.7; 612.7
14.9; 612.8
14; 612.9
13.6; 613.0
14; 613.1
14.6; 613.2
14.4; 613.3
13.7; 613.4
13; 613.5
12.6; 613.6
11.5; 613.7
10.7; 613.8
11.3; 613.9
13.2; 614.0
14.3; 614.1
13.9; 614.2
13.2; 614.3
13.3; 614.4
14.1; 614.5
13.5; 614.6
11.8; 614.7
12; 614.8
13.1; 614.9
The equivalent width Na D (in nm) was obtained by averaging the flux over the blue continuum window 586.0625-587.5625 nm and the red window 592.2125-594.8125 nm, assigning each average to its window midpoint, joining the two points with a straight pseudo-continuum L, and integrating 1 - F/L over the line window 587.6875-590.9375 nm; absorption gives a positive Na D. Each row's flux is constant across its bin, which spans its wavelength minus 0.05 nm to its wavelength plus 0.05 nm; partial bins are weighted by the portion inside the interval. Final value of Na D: 0.05 nm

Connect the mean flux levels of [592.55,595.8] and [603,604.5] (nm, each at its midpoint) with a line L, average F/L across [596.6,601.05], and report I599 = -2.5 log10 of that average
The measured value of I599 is 0.04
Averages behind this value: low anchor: 14.9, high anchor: 14.9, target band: 14.4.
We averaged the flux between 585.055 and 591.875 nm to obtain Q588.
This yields 14.4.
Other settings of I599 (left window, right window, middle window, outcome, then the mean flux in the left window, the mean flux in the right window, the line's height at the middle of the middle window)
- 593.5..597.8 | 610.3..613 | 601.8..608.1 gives -0.082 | 14.7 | 14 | 14.3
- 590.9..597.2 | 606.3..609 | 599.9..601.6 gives 0.043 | 14.7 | 15.6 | 15.1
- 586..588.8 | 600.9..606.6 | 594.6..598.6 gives 0.039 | 14.8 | 15.3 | 15.1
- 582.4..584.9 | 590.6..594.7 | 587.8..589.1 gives 0.039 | 14.9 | 14.8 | 14.9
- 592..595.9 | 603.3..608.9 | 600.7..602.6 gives 0.015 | 14.8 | 15.6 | 15.3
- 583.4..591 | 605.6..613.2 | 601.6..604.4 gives -0.032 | 14.5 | 14.7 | 14.7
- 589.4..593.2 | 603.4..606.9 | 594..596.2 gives 0.024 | 14.6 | 15.4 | 14.8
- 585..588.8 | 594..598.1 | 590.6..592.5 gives 0.028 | 14.7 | 14.6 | 14.6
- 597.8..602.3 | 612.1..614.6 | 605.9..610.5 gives -0.076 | 14.6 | 13.6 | 14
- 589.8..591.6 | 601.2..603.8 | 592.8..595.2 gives -0.023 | 14.6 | 15.1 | 14.7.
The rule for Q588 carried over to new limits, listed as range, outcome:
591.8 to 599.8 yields 14.7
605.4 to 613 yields 14.8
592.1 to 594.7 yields 15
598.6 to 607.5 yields 15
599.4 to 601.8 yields 14.7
